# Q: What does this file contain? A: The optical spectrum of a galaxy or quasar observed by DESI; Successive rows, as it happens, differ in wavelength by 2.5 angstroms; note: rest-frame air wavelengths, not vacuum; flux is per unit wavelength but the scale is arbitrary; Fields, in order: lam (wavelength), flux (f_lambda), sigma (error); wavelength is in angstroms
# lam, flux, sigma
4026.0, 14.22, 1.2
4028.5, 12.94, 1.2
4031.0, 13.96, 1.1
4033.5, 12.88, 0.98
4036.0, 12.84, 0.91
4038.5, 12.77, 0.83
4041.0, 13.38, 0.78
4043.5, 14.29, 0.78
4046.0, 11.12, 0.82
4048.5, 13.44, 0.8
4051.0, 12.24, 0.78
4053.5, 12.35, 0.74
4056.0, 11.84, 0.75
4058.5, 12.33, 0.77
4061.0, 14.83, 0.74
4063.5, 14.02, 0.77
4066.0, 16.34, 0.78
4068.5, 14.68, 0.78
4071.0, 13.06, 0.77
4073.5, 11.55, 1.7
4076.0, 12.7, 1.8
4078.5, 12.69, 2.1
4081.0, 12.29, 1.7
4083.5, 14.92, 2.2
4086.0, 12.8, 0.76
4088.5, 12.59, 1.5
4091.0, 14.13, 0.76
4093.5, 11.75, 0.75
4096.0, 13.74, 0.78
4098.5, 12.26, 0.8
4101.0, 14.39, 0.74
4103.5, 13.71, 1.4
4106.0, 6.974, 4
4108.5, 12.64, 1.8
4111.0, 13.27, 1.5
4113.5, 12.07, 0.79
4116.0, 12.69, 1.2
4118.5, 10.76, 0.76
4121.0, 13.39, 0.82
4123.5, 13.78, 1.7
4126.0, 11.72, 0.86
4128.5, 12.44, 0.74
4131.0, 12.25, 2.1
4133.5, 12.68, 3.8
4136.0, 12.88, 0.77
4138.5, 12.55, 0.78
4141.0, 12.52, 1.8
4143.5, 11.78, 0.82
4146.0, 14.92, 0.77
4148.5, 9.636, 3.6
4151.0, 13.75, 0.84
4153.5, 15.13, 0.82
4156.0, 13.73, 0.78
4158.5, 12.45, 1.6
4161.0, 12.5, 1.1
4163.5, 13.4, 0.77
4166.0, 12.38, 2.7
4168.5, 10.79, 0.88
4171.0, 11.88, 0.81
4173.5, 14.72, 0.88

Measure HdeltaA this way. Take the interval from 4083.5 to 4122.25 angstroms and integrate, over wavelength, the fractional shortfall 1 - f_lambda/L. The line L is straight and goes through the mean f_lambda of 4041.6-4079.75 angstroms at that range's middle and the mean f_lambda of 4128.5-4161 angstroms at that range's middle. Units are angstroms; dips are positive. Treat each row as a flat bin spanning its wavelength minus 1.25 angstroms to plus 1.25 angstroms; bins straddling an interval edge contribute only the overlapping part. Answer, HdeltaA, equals 1.32 angstroms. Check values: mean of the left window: 13.2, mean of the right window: 12.8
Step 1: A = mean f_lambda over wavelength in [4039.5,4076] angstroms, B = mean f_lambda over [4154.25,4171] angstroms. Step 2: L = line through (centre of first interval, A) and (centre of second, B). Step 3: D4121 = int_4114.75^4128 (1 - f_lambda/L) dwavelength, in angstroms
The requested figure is 0.37 angstroms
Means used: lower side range 13.2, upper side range 12.6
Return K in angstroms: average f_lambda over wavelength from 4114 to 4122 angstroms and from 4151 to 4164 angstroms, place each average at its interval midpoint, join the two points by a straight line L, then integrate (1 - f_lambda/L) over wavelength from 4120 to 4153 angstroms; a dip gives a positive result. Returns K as 0.3 angstroms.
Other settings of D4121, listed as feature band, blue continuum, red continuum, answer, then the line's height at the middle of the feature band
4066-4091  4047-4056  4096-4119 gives -1.8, 12.4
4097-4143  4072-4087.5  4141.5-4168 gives 1.7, 12.9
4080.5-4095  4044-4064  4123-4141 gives -0.5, 12.7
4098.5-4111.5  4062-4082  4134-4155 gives 1.0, 13.2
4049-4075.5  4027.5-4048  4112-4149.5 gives -0.9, 12.9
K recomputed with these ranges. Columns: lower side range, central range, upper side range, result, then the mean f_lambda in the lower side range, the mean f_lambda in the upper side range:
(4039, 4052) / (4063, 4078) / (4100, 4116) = -1.2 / 12.9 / 12.2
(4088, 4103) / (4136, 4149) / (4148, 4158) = 0.8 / 13.2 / 13.3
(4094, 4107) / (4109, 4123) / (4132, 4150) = -0.2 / 12.3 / 12.4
